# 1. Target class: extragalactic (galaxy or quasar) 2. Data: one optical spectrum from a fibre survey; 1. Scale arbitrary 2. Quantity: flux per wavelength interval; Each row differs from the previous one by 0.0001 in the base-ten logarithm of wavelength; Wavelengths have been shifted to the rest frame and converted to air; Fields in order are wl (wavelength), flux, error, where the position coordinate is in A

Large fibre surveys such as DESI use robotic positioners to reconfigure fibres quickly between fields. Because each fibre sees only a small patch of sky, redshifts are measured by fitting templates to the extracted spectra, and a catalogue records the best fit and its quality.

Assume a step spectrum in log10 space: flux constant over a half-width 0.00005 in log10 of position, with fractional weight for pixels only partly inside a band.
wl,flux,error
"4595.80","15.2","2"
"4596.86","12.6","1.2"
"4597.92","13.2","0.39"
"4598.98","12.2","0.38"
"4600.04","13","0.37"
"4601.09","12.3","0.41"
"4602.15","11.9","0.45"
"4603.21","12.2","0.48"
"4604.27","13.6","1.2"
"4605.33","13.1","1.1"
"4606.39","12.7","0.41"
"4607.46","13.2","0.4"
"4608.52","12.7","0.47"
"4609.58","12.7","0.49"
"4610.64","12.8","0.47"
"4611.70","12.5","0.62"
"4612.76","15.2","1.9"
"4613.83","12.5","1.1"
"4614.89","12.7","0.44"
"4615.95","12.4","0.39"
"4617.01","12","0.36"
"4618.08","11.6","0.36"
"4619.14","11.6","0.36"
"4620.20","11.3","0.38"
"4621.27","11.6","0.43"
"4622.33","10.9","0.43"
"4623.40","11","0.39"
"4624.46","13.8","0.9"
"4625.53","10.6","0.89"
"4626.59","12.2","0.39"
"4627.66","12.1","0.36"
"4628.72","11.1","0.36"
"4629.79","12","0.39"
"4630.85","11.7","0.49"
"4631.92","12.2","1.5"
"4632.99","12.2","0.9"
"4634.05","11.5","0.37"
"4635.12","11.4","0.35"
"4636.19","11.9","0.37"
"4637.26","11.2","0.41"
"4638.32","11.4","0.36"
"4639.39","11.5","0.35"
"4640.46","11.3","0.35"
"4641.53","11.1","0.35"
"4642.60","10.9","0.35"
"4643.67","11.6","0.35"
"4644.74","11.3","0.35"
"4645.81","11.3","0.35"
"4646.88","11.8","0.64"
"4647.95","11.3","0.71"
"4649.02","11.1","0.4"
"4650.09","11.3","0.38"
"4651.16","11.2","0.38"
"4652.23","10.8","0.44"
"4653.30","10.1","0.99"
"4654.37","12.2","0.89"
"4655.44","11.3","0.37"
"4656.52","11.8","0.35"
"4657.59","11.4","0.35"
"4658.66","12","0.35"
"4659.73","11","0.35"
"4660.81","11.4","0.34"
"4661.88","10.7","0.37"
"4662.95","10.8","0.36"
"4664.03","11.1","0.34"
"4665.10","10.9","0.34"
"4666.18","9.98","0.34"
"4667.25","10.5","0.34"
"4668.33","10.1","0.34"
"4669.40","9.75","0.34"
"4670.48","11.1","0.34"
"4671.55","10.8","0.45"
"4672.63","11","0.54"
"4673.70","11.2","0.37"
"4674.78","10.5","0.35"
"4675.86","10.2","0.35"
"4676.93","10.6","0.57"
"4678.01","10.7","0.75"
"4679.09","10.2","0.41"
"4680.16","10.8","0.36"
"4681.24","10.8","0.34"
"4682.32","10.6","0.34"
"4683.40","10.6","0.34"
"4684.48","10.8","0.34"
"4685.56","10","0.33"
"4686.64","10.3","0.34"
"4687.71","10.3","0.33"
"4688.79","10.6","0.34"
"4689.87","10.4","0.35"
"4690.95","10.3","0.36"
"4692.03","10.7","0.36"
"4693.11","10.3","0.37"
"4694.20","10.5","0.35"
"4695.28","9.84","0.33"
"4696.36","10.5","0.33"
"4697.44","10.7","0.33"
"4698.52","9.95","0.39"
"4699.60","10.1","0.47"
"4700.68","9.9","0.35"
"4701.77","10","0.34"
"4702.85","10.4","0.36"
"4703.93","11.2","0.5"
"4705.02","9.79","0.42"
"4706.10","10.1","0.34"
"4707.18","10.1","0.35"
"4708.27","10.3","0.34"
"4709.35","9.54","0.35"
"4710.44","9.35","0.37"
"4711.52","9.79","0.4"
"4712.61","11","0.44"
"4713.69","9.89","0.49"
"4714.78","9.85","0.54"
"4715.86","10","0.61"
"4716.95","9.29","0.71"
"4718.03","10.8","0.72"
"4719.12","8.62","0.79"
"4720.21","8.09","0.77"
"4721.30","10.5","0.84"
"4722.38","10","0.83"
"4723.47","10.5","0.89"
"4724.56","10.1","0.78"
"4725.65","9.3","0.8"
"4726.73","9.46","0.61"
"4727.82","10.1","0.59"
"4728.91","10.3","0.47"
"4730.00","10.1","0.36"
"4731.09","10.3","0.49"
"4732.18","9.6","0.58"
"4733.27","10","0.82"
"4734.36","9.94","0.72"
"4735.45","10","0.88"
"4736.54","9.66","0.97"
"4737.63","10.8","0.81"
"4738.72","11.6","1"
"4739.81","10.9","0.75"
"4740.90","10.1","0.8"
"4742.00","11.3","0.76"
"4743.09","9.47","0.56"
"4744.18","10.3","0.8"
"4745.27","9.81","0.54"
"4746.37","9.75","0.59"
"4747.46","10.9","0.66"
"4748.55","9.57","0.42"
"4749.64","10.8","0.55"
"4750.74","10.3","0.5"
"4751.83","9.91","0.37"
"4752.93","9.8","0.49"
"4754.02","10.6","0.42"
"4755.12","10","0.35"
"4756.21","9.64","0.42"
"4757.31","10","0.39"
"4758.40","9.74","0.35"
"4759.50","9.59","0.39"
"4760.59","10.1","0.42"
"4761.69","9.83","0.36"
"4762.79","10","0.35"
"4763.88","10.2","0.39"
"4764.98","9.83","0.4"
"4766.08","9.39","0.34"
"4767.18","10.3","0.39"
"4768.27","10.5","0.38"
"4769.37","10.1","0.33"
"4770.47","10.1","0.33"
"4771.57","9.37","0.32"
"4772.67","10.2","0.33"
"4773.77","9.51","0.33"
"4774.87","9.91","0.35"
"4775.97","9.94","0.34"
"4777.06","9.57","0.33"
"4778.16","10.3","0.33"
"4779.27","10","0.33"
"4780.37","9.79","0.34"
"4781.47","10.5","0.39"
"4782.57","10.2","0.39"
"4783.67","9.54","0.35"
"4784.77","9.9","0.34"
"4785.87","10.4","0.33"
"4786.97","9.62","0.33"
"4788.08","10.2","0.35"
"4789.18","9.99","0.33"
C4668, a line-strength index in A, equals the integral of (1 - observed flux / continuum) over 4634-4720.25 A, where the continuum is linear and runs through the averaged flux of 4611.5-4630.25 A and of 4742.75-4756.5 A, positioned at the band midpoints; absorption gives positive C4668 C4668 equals 4.3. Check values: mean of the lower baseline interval 12.1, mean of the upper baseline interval 10.1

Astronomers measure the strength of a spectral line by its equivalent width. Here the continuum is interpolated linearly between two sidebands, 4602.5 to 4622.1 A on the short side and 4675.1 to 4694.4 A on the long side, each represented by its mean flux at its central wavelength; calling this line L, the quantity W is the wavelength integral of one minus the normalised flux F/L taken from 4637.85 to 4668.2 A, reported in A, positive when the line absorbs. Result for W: 0.6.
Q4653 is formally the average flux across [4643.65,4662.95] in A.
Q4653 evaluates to 11.3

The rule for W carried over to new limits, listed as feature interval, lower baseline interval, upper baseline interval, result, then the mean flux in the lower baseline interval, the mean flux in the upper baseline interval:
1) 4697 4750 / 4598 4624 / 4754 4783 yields 2.9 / 12.4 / 9.96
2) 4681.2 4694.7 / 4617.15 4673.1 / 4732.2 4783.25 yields 0.5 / 11.3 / 10.1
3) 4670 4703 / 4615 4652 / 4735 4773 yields 1.4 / 11.6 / 10.1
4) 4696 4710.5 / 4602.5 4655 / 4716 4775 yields 0.7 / 11.9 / 10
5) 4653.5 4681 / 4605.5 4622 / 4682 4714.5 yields 0.5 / 12.5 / 10.3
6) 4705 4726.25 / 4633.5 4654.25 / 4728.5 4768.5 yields 1.3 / 11.3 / 10.1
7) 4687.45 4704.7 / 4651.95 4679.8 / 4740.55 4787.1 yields 0.4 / 10.9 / 10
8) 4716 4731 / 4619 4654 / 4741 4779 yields 0.9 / 11.5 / 10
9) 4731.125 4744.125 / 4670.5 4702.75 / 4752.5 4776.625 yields -0.2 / 10.5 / 9.94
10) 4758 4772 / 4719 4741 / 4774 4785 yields 0.1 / 10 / 9.96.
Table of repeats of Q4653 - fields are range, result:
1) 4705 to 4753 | 10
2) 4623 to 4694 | 11.1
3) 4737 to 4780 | 10.1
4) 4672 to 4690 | 10.6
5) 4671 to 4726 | 10.2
